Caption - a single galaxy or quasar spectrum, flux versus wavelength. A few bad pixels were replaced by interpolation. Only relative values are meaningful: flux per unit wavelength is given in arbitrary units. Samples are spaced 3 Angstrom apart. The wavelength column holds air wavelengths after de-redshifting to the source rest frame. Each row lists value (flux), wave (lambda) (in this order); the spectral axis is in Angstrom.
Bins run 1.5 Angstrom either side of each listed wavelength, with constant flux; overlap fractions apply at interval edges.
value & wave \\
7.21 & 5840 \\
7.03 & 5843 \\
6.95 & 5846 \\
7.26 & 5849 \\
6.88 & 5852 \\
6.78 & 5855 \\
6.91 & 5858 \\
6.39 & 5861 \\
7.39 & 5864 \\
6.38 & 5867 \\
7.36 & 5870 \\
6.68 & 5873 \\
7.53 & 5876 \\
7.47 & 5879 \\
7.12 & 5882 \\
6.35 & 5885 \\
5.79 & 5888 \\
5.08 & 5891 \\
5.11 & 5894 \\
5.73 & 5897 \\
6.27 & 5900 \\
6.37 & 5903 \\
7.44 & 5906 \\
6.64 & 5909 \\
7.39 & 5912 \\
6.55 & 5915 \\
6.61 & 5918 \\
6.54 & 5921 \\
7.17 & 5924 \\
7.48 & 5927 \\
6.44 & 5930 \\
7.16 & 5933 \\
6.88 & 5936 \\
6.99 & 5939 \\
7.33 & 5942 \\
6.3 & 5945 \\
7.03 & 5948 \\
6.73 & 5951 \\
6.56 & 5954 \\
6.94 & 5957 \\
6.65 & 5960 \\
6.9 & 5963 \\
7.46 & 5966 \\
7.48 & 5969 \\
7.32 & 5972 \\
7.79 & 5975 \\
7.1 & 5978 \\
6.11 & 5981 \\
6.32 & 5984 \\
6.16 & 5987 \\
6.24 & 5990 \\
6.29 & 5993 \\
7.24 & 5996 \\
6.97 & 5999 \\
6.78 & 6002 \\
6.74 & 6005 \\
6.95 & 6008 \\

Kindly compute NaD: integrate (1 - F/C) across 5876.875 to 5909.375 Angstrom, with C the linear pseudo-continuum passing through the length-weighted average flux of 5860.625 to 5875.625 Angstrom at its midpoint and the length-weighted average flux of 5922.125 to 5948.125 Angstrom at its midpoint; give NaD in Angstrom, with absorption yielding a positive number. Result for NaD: 2.91 Angstrom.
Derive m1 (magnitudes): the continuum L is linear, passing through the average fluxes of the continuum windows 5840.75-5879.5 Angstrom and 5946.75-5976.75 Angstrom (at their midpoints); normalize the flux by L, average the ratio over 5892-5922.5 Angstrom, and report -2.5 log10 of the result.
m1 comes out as 0.10 mag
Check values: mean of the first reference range 6.99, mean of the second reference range 7.09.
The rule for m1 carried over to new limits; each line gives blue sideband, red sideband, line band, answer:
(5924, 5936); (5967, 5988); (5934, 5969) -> 0.01 mag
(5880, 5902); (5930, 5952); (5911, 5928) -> -0.07 mag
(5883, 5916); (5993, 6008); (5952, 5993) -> -0.02 mag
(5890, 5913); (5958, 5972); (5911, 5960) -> -0.02 mag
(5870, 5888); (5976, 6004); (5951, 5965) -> -0.01 mag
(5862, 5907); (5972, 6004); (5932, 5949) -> -0.05 mag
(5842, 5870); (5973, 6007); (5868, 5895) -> 0.06 mag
